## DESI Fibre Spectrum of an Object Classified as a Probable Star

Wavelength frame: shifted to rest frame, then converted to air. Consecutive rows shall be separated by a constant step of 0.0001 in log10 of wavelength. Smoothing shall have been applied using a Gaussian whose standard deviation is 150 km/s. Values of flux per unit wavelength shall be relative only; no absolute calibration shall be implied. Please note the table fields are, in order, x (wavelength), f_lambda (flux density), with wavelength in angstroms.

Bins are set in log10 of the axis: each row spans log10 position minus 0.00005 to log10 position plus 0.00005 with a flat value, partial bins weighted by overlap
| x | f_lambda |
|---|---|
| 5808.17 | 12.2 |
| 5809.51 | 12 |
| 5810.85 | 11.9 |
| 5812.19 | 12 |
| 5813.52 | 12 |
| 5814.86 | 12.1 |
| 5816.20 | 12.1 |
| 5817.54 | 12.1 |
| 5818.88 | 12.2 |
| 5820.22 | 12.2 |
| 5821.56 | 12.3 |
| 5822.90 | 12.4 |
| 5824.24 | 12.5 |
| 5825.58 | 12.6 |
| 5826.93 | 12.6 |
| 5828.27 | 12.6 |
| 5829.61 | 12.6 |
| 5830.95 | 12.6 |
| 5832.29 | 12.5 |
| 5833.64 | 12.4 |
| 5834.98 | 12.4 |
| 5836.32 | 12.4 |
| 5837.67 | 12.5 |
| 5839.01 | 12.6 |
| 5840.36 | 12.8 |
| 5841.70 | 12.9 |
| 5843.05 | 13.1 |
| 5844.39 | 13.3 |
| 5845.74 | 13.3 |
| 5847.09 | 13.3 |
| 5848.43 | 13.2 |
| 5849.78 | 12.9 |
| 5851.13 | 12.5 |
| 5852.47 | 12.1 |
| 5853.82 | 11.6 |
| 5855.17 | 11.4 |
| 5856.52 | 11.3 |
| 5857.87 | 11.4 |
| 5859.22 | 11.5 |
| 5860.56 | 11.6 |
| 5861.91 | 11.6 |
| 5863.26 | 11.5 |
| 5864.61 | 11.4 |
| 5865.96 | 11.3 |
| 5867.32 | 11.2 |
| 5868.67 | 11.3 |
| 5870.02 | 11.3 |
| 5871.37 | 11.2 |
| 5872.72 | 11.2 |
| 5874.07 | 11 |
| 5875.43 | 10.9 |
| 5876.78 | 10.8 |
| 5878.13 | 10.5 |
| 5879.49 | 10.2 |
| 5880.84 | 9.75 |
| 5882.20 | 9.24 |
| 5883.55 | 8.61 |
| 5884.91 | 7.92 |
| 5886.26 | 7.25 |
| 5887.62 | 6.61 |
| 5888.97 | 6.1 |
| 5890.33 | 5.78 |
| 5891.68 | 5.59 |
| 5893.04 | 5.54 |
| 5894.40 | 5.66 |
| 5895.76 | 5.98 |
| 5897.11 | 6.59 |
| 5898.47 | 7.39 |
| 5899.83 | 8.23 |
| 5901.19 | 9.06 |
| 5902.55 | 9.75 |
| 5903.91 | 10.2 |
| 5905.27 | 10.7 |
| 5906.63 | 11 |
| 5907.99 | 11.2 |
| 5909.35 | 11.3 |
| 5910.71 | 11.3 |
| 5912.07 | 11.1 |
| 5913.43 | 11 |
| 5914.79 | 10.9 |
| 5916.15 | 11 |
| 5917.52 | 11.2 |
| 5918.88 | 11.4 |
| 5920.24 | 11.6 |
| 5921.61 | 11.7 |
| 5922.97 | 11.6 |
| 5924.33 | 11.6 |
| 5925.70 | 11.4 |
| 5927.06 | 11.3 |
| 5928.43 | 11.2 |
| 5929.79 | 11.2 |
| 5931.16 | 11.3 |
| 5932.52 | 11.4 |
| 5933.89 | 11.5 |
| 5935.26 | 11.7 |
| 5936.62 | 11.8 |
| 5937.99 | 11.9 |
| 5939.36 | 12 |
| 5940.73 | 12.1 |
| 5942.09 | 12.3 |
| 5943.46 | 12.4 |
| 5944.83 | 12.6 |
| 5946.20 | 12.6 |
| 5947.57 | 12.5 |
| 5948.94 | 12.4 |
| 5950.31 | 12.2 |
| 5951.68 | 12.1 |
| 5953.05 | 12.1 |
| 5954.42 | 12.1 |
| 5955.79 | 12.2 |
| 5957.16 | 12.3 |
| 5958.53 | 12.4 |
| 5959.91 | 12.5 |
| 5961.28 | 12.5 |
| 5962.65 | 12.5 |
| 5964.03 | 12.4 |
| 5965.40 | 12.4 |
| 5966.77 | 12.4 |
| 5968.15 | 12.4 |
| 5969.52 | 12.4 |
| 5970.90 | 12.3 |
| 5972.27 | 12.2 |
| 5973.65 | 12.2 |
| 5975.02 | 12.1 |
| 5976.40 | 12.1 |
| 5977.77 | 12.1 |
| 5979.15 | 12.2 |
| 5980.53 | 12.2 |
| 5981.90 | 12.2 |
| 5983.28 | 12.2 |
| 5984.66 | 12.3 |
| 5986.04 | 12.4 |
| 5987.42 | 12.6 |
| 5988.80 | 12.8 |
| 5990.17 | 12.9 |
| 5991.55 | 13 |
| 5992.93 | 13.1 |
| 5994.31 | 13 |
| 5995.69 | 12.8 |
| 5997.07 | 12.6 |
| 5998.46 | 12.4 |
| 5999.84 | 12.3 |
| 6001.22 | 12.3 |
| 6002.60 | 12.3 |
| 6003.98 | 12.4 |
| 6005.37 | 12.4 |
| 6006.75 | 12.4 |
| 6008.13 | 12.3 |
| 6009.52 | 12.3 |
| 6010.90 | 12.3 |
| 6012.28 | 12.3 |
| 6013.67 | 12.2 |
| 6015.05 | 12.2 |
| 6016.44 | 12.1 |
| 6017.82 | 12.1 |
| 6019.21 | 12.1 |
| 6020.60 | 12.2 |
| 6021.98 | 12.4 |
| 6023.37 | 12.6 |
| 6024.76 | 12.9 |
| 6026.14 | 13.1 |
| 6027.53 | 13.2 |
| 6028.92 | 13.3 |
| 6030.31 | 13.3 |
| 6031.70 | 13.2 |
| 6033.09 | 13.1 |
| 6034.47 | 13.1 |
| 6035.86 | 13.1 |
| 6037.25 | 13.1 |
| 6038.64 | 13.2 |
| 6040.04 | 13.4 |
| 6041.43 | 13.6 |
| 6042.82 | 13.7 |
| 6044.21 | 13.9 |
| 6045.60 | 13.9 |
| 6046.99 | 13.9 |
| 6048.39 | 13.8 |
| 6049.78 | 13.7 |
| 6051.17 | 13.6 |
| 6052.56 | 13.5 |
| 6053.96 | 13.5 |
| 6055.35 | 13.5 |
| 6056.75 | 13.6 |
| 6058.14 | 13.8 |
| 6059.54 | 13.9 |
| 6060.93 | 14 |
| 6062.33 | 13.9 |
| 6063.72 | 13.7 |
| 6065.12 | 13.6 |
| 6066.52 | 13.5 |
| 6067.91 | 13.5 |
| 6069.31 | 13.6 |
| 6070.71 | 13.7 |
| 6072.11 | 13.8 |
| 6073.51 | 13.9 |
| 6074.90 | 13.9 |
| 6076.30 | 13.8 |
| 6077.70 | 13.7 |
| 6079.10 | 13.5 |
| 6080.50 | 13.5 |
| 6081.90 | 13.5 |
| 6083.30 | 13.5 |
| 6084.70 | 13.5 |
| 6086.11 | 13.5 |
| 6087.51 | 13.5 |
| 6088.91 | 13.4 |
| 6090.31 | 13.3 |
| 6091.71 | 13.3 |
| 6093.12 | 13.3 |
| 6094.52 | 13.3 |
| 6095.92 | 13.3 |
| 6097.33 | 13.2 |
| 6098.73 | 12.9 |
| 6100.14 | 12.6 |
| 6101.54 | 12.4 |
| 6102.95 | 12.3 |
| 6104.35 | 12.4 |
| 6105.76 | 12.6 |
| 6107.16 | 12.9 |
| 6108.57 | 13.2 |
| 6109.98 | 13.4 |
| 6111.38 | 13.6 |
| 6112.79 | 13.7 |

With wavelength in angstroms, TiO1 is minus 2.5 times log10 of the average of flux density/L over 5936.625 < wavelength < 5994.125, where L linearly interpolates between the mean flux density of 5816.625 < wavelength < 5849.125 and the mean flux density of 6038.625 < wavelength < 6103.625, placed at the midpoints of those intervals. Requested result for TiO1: 0.07 mag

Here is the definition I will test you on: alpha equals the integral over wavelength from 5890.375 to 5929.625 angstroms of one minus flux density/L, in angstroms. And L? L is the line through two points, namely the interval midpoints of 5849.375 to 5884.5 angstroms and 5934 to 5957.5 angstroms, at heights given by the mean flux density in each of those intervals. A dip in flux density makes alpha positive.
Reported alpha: 6.3 angstroms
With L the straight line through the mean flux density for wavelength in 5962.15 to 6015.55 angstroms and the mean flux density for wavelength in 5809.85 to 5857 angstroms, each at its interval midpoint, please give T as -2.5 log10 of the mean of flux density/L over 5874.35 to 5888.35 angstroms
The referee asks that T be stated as 0.33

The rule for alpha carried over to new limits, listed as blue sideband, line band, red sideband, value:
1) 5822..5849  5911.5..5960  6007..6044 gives 3.70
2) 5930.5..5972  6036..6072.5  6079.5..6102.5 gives -1.91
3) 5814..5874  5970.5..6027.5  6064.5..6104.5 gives 2.27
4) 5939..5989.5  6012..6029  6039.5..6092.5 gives 0.73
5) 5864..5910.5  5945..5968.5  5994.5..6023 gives -2.94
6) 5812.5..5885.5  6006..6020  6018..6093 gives 0.92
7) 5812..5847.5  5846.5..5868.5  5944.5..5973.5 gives 1.15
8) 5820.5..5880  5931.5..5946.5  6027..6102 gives 0.75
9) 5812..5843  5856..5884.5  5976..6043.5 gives 3.69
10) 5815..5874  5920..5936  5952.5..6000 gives 1.13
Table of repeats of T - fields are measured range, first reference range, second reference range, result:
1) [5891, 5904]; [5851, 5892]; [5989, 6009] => 0.419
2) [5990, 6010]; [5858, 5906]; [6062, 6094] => -0.061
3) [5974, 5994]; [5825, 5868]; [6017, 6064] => 0.048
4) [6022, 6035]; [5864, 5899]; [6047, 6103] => -0.057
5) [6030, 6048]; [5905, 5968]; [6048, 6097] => -0.023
